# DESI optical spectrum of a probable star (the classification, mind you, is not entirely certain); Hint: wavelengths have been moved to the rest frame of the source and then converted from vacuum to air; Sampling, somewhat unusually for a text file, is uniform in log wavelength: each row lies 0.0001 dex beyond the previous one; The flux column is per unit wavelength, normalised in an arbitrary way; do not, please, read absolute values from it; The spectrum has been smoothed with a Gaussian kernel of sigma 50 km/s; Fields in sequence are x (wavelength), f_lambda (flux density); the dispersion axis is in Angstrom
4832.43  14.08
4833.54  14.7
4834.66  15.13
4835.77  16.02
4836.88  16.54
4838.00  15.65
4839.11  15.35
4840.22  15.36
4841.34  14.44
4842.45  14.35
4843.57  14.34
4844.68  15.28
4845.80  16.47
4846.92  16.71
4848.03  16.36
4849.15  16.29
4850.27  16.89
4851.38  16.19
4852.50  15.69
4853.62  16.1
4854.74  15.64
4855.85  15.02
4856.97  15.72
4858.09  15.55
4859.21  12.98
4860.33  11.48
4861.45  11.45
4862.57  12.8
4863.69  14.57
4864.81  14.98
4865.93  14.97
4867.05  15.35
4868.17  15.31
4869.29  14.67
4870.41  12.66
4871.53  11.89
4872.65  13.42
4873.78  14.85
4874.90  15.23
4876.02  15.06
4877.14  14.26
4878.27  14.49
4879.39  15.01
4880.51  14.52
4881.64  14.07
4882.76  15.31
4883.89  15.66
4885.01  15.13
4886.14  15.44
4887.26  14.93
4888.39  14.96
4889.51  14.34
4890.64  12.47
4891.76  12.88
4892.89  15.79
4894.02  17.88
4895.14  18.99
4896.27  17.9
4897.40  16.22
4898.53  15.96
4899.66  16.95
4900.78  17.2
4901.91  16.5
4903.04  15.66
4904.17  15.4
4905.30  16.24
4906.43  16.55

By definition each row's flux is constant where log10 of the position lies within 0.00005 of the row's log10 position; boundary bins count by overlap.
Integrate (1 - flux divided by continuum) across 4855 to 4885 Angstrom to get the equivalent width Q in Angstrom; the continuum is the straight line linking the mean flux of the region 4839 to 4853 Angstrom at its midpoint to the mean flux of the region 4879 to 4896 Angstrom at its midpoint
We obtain 2.13 Angstrom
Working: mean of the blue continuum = 15.7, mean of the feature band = 14.3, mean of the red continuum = 15.2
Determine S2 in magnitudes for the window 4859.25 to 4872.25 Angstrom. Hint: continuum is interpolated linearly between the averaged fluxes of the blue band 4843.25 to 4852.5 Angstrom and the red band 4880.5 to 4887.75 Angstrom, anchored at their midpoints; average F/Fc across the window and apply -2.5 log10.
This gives 0.145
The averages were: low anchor 16.1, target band 13.6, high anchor 15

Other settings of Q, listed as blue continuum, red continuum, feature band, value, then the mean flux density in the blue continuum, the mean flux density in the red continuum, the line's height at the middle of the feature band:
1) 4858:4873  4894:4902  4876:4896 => 0.99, 13.7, 17.2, 15.9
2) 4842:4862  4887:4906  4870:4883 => 1.13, 15.1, 15.9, 15.6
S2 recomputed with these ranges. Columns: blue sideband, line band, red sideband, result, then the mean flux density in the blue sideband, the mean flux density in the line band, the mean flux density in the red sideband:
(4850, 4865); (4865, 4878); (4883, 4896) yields 0.04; 14.6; 14.4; 15.4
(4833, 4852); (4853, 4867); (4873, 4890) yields 0.07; 15.7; 14.3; 14.9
